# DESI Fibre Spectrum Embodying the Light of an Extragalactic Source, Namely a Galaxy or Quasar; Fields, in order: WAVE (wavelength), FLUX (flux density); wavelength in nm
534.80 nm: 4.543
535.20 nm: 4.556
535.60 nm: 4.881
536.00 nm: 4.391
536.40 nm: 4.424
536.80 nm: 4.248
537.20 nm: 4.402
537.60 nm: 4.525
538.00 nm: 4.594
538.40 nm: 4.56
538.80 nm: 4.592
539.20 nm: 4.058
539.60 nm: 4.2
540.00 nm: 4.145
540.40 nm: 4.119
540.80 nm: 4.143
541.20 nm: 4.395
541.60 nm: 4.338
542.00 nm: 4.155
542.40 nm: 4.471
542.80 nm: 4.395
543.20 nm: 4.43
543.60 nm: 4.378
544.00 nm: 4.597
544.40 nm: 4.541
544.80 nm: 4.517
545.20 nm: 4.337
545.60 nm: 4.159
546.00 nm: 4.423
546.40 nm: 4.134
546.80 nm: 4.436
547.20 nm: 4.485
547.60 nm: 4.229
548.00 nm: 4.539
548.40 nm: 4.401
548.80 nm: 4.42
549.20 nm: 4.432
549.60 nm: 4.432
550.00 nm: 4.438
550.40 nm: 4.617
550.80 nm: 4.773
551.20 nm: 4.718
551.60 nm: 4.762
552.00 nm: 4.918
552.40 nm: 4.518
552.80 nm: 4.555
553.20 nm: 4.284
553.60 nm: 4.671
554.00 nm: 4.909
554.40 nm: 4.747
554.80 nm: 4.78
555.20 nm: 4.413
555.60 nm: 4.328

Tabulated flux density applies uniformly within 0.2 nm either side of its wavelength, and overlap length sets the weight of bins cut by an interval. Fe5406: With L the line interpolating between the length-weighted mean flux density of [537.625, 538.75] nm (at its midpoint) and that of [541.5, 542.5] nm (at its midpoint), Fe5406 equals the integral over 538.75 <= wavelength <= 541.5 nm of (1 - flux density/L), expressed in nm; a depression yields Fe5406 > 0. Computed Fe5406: 0.13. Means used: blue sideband 4.57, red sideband 4.3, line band 4.22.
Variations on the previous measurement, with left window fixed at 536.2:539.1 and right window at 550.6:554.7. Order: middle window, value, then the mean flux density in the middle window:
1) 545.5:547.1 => 0.10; 4.31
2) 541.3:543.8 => 0.10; 4.36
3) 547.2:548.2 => 0.05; 4.4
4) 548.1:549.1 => 0.04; 4.43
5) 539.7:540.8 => 0.09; 4.14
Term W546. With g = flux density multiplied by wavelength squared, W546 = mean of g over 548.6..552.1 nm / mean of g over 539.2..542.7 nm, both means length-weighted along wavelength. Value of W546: 1.1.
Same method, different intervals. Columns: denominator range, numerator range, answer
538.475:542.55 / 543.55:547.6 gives 1.05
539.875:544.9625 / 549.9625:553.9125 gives 1.10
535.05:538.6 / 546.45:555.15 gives 1.07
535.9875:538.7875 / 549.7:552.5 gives 1.10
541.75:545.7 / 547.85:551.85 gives 1.06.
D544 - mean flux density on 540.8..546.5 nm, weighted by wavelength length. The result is 4.37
